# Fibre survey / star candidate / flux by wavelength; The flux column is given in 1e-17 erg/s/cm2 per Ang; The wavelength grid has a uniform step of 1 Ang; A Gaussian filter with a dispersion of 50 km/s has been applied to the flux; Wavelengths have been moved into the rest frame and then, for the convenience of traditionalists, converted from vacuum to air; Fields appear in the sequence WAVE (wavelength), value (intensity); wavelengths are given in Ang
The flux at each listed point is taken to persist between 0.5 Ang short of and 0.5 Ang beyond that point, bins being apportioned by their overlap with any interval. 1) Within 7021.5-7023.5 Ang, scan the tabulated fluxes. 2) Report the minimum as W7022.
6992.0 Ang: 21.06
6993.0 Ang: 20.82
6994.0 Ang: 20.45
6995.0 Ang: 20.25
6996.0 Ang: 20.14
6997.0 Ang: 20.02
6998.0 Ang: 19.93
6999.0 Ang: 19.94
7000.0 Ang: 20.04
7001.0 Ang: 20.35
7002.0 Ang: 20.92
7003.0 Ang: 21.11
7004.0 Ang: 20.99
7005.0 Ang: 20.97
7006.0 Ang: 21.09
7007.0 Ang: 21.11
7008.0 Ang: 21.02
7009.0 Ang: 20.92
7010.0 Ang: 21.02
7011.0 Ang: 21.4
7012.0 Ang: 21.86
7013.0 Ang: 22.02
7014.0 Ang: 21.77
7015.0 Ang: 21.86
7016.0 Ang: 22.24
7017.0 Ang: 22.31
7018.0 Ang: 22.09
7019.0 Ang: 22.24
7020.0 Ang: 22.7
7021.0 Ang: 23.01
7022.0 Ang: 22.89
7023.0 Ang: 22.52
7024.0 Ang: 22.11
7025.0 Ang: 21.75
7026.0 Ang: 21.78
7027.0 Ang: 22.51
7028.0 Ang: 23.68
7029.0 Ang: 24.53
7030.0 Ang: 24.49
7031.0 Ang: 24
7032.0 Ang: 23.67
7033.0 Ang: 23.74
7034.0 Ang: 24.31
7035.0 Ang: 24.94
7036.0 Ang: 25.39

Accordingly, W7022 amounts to 22.52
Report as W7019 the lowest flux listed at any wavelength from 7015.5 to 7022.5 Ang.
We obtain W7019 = 22.09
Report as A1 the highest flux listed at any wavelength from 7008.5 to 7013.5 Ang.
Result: 22.02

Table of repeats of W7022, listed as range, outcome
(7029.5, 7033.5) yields 23.67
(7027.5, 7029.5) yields 23.68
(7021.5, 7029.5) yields 21.75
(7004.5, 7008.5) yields 20.97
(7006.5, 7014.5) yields 20.92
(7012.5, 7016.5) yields 21.77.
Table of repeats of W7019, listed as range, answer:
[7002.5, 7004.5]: 20.99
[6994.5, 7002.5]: 19.93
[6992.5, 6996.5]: 20.14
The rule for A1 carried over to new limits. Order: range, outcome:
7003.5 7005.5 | 20.99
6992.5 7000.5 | 20.82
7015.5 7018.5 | 22.31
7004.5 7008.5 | 21.11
